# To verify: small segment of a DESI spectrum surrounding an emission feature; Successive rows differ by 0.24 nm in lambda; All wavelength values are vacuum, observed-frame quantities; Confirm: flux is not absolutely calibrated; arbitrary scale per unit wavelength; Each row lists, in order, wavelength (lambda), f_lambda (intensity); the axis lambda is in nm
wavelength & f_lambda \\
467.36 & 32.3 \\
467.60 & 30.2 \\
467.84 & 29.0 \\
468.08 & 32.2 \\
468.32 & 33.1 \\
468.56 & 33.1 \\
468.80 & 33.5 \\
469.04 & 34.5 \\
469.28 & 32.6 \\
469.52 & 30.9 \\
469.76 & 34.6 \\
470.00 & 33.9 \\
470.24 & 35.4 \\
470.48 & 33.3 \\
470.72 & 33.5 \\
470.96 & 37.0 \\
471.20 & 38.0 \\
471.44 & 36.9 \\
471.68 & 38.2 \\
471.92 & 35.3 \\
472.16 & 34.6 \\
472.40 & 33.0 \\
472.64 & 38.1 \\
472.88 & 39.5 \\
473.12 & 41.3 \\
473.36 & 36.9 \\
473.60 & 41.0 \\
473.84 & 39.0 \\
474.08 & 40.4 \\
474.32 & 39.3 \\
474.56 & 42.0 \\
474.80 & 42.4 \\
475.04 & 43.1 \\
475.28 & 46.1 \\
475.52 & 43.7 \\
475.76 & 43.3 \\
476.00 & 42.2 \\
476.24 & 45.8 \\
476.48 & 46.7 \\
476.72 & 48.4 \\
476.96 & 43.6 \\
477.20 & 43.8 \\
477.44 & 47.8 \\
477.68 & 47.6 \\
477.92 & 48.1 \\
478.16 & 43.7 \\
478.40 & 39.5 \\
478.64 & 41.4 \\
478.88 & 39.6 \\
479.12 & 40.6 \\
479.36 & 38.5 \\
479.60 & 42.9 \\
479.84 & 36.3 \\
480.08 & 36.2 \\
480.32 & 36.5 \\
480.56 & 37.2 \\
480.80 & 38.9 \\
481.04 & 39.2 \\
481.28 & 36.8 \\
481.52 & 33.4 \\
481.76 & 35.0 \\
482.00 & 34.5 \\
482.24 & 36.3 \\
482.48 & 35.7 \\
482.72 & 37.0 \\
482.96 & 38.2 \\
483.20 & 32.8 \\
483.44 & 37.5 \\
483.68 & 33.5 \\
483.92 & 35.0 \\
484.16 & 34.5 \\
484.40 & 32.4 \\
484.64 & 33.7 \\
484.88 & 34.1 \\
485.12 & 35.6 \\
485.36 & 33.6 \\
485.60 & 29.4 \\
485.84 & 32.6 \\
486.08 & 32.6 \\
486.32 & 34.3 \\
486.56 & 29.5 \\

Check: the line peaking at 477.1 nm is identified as Mg II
